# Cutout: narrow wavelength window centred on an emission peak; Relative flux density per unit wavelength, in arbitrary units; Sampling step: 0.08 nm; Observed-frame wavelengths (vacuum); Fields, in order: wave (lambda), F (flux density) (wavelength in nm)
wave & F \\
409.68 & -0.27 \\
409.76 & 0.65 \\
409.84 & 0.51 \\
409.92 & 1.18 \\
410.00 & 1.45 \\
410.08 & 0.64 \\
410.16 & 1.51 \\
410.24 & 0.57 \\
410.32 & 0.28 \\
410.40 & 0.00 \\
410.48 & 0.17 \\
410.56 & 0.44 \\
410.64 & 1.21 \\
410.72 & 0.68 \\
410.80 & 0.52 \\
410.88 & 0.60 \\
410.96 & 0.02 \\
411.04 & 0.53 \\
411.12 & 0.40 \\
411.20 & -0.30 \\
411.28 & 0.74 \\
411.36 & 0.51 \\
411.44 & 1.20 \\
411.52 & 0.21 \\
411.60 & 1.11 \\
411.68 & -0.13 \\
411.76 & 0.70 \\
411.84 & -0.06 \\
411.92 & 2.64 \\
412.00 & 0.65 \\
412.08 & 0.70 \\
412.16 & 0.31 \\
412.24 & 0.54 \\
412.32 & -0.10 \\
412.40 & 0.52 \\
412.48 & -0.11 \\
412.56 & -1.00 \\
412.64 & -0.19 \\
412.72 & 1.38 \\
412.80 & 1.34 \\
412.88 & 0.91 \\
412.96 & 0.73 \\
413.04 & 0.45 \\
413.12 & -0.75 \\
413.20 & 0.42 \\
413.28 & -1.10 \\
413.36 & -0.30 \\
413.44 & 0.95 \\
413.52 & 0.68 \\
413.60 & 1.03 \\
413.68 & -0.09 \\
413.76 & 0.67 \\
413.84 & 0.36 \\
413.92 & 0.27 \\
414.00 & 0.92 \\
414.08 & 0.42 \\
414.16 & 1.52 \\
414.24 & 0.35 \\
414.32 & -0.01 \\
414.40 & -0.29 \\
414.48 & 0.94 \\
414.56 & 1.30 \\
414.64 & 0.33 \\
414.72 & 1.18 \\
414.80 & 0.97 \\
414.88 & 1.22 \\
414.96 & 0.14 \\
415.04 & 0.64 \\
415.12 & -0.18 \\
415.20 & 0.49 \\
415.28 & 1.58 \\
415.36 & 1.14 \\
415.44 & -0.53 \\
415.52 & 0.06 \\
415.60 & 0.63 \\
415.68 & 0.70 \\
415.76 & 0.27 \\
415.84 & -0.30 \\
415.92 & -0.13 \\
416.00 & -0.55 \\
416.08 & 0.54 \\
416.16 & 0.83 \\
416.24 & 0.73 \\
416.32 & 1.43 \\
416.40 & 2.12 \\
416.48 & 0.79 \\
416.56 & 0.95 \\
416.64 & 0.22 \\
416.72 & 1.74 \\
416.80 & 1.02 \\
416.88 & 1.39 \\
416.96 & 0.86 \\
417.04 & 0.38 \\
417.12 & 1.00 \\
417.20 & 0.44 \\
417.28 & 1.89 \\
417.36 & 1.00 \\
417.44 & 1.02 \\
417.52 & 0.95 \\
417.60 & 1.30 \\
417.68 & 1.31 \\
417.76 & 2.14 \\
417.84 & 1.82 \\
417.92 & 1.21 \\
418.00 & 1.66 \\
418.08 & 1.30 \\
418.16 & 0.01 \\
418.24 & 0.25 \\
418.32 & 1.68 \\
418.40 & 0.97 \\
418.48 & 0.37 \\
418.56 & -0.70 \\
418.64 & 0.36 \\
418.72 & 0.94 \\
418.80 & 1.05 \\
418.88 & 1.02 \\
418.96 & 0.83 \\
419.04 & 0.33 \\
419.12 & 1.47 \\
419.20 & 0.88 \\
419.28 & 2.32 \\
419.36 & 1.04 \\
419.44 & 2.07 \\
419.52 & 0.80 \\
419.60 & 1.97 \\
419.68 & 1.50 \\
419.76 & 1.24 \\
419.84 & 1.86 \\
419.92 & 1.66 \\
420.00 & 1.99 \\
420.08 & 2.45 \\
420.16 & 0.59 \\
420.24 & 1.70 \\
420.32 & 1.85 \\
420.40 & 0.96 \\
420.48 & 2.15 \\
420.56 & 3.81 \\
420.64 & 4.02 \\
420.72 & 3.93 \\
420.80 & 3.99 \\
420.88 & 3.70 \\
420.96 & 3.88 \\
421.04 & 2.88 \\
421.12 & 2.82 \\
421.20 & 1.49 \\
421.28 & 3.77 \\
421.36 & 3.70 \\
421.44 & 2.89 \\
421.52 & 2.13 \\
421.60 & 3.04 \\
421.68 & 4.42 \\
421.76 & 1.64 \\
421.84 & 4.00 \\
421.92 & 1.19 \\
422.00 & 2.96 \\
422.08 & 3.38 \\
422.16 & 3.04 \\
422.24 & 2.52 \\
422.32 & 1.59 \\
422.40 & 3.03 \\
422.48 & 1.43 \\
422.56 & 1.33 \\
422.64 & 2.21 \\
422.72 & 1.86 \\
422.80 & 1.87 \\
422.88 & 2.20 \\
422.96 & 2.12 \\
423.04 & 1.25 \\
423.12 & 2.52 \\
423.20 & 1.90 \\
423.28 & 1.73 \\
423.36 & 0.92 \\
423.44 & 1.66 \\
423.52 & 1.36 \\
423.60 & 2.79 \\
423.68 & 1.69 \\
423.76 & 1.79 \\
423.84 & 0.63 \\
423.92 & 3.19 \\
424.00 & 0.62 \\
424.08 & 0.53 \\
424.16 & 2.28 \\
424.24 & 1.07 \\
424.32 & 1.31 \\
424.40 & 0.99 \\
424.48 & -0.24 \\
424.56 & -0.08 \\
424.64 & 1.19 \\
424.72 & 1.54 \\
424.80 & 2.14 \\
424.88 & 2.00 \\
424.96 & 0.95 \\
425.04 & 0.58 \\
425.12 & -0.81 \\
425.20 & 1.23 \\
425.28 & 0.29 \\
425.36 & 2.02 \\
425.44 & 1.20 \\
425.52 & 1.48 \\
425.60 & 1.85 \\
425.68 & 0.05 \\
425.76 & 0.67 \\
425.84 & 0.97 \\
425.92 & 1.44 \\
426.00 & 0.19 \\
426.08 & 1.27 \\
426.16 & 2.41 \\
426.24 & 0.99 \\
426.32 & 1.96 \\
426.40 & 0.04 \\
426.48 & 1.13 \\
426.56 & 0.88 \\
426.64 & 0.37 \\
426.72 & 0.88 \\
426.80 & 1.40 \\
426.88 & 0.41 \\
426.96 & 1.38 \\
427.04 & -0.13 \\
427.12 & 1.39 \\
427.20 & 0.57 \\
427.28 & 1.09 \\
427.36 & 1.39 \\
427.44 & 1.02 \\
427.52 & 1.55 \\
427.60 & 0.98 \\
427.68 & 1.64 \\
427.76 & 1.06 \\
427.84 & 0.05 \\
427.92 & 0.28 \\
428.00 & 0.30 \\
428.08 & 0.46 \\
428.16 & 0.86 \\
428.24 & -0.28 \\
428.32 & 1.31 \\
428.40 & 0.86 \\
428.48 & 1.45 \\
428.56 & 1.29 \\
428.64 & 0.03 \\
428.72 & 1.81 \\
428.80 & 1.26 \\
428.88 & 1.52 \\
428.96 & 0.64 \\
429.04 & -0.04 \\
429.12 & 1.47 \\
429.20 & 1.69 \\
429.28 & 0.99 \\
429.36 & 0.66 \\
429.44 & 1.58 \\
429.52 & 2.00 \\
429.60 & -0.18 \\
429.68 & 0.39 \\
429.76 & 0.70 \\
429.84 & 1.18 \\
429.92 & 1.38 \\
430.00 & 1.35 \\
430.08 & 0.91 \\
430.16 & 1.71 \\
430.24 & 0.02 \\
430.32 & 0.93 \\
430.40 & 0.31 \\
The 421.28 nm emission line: Ly-alpha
